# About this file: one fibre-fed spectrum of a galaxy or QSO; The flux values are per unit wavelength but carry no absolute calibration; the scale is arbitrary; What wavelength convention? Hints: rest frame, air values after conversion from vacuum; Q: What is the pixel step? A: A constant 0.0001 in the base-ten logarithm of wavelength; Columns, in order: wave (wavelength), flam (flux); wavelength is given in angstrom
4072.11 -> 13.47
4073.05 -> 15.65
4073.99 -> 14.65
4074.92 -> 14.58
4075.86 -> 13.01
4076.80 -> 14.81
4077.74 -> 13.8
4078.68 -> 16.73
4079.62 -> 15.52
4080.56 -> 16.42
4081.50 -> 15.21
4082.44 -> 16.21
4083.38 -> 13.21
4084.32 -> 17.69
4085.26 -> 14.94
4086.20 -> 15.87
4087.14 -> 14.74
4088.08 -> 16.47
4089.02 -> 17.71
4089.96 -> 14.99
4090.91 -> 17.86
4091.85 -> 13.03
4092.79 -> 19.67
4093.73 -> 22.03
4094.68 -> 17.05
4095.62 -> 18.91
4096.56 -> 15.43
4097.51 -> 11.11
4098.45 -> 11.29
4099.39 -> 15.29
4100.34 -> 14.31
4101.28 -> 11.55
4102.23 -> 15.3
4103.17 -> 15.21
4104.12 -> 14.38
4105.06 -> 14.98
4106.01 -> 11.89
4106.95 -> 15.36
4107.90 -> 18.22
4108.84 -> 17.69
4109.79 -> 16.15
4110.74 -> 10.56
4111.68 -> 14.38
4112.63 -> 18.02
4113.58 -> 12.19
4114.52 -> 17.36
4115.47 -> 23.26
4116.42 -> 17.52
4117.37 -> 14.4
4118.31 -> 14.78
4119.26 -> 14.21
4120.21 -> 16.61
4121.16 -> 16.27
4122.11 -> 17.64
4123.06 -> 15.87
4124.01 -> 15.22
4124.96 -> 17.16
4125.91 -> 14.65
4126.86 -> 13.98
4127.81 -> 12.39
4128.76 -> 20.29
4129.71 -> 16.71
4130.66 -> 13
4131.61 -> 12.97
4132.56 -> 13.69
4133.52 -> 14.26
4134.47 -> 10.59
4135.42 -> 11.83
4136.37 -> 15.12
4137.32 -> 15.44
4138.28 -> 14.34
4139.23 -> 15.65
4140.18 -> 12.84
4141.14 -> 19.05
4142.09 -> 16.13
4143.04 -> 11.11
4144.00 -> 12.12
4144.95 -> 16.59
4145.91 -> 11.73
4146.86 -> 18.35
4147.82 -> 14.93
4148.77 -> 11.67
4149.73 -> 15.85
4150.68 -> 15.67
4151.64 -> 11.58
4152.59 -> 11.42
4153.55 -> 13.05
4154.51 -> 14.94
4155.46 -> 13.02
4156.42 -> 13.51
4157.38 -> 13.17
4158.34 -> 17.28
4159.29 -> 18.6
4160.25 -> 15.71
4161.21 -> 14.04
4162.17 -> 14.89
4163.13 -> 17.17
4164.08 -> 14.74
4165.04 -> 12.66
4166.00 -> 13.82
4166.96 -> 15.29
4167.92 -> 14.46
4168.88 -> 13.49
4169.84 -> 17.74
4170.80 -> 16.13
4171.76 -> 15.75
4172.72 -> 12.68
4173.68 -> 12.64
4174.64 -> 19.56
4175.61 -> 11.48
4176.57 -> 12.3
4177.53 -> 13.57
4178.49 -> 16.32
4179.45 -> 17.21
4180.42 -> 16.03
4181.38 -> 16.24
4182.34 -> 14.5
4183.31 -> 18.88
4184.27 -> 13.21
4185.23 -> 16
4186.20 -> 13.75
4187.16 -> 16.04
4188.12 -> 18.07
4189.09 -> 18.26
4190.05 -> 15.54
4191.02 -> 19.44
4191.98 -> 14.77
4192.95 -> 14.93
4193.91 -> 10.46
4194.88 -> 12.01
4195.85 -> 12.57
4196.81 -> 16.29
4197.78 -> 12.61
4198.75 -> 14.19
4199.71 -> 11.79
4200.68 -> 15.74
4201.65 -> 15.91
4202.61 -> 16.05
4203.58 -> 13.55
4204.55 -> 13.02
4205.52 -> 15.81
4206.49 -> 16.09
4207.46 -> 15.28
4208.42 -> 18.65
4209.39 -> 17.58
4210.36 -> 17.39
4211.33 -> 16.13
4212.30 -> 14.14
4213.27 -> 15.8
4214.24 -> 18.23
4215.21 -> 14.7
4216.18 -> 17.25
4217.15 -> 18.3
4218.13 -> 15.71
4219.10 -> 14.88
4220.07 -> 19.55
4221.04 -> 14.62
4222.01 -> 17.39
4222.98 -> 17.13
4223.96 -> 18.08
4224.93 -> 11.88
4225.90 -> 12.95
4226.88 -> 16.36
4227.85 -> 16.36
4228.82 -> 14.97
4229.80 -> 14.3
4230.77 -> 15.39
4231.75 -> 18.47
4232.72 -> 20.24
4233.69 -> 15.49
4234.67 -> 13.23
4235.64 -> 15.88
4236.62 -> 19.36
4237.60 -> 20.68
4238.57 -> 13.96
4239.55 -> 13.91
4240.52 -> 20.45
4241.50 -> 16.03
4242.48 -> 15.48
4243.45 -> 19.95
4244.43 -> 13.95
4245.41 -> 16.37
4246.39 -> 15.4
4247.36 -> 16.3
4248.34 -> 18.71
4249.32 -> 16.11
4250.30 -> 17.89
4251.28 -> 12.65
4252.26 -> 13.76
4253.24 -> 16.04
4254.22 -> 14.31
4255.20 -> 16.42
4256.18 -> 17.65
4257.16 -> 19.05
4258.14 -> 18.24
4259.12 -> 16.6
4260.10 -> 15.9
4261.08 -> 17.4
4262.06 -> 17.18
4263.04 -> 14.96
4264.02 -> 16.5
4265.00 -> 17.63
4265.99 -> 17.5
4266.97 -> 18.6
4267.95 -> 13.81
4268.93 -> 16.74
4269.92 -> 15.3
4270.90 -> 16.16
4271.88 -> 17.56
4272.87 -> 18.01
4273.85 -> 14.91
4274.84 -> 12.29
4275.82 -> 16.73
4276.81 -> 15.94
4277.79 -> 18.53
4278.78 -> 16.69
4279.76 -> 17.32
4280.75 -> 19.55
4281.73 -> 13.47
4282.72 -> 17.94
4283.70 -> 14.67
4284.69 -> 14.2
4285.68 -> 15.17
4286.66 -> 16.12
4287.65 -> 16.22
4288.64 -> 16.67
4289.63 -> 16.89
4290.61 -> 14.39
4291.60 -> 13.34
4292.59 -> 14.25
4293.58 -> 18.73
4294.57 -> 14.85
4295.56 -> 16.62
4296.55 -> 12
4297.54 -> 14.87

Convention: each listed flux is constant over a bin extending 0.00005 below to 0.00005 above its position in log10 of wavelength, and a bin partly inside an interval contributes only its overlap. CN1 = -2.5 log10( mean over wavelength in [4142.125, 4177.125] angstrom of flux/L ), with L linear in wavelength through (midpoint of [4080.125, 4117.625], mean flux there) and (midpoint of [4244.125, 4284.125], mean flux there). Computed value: 0.11 mag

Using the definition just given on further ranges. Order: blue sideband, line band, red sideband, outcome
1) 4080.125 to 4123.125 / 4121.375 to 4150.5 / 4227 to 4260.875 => 0.083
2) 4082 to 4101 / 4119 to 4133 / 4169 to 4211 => 0.017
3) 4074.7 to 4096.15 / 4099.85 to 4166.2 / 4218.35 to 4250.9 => 0.093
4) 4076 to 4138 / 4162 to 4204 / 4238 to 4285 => 0.063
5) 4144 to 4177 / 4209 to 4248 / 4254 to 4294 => -0.050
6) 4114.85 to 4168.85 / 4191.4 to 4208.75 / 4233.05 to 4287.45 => 0.086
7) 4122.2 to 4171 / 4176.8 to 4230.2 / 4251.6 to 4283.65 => -0.004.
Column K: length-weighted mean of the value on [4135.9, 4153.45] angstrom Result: 14.4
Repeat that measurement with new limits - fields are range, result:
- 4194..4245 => 15.8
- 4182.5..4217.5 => 15.5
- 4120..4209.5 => 14.9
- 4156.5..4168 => 15.1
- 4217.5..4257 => 16.2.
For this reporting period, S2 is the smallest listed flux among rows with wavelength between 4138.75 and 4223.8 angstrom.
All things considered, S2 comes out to 10.46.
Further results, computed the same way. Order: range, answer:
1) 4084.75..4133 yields 10.56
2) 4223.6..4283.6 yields 11.88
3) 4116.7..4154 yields 10.59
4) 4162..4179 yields 11.48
